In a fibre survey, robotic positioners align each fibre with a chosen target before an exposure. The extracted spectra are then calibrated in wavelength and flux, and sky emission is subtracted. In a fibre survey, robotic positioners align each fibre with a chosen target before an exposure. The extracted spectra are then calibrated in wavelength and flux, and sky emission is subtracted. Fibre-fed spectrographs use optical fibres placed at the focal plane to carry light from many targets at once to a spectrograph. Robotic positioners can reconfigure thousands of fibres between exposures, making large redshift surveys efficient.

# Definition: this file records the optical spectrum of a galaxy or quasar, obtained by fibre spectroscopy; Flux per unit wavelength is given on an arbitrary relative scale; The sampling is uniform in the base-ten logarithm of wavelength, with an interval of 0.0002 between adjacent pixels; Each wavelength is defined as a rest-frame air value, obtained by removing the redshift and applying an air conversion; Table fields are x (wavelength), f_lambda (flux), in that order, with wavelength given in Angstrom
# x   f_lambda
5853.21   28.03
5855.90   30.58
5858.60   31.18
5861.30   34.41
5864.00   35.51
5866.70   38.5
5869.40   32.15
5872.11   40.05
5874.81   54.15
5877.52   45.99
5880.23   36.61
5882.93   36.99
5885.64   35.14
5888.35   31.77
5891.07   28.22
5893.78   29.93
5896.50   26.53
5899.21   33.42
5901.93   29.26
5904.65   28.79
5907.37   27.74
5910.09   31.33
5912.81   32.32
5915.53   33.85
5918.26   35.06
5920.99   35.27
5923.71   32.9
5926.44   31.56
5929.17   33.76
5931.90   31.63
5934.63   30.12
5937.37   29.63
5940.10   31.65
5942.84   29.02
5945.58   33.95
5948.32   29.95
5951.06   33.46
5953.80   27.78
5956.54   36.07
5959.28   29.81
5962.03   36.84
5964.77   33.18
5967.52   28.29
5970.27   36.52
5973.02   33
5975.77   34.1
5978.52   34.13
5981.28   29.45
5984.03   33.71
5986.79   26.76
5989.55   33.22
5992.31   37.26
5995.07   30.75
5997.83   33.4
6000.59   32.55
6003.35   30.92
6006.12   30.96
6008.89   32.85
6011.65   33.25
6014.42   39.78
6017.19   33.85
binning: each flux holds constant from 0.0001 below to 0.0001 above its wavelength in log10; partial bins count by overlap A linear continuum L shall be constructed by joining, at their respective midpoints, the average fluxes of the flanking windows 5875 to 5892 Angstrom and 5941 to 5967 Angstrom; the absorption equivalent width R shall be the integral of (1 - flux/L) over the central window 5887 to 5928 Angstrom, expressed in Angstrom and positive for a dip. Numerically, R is 4.9 Angstrom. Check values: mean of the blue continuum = 37.2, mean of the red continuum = 32.1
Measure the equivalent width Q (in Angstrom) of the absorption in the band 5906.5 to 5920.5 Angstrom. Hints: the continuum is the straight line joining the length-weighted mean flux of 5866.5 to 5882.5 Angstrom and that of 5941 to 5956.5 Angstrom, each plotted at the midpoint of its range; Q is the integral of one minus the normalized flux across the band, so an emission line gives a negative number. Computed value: 1.4 Angstrom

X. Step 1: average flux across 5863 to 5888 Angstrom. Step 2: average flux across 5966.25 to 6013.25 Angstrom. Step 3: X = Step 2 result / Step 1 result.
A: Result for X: 0.83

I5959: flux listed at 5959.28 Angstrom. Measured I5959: 29.81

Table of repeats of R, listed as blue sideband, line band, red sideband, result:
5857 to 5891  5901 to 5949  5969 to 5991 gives 4.70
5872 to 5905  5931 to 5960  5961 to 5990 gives 1.95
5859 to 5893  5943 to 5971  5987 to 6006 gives 1.38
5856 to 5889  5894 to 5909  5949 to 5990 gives 2.82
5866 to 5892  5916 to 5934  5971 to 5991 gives 1.11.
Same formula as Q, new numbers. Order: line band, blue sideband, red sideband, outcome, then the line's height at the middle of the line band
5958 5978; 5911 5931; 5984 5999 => -0.26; 32.7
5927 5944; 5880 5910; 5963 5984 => 0.52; 32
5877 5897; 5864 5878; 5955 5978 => 3.16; 40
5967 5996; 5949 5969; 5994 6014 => -0.26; 32.3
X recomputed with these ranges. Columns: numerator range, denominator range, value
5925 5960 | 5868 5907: 0.91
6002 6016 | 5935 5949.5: 1.09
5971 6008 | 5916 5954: 1.01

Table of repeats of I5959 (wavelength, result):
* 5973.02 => 33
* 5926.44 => 31.56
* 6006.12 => 30.96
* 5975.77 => 34.1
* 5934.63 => 30.12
